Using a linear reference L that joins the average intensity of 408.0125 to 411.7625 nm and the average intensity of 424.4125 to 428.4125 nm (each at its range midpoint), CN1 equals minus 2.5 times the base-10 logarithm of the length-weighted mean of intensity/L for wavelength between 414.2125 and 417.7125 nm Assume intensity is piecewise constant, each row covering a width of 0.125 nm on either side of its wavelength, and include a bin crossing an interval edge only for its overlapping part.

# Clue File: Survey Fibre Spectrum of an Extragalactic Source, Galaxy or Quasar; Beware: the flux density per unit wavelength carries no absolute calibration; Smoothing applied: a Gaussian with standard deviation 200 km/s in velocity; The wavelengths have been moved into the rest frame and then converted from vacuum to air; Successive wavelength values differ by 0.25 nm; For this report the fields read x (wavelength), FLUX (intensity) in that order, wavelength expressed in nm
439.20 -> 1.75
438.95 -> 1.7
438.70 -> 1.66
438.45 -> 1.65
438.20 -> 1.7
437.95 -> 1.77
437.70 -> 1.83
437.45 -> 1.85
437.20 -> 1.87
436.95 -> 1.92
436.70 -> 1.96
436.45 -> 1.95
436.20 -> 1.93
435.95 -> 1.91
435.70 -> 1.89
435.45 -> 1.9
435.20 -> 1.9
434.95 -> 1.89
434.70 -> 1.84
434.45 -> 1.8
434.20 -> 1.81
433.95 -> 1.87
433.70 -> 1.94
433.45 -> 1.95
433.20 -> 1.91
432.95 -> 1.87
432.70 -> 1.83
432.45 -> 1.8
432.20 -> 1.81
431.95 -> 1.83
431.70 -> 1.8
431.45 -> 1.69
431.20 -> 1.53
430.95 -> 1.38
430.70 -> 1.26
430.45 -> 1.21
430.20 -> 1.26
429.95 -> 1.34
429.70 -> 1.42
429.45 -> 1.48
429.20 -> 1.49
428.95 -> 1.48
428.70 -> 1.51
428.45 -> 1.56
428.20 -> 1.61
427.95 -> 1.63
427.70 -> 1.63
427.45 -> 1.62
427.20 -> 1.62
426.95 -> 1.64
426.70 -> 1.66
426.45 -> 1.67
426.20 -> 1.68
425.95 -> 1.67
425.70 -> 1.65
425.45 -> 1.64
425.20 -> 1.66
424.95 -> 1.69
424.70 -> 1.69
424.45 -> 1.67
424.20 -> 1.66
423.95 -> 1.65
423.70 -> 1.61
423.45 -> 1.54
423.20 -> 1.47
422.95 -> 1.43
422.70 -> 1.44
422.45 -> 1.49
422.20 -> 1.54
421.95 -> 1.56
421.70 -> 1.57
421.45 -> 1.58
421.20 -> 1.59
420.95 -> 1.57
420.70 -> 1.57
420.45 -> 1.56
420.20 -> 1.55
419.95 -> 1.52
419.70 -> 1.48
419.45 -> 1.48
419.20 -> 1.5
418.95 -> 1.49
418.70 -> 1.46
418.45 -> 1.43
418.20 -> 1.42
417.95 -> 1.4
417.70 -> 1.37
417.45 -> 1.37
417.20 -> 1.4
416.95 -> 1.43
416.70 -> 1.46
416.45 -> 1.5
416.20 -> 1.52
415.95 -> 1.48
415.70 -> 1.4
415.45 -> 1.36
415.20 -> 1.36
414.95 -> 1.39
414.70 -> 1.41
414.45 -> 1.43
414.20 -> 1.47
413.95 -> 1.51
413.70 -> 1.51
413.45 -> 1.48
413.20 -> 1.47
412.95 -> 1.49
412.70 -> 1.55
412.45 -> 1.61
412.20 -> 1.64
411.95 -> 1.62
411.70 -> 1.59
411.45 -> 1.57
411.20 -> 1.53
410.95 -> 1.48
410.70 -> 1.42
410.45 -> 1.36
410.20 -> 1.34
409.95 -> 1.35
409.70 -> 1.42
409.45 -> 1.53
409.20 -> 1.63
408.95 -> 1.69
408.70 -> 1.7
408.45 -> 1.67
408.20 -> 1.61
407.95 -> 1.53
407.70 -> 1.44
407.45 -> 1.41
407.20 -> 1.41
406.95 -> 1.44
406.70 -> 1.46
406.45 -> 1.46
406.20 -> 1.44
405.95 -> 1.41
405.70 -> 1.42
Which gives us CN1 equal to 0.11 mag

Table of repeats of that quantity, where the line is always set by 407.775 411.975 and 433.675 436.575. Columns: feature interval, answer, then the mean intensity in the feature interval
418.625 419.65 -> 0.12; 1.48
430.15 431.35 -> 0.33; 1.34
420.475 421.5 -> 0.07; 1.58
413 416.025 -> 0.11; 1.44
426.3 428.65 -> 0.10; 1.62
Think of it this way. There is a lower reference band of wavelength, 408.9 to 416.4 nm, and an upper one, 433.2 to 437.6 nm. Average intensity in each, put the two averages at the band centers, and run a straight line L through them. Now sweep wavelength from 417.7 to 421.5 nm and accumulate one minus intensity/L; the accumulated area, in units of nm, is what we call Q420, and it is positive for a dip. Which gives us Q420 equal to 0.26 nm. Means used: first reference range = 1.49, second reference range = 1.89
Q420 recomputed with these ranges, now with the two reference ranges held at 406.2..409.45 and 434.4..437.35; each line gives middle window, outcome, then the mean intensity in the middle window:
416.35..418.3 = 0.28 nm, 1.42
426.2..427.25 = 0.07 nm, 1.65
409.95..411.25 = 0.13 nm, 1.41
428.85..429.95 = 0.22 nm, 1.45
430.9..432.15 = 0.12 nm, 1.67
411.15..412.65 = -0.01 nm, 1.59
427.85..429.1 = 0.17 nm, 1.56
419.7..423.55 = 0.41 nm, 1.53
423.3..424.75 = 0.09 nm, 1.63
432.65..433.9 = -0.03 nm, 1.9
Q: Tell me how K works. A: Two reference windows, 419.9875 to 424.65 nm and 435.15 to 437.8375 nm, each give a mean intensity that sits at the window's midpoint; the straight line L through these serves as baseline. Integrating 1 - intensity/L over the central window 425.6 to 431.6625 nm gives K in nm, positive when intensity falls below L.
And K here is 0.62 nm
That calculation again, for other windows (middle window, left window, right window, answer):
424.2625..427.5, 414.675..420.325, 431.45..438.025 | -0.02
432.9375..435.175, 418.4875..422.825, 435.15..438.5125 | -0.09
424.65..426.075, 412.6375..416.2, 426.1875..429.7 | -0.10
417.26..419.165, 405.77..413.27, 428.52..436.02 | 0.18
